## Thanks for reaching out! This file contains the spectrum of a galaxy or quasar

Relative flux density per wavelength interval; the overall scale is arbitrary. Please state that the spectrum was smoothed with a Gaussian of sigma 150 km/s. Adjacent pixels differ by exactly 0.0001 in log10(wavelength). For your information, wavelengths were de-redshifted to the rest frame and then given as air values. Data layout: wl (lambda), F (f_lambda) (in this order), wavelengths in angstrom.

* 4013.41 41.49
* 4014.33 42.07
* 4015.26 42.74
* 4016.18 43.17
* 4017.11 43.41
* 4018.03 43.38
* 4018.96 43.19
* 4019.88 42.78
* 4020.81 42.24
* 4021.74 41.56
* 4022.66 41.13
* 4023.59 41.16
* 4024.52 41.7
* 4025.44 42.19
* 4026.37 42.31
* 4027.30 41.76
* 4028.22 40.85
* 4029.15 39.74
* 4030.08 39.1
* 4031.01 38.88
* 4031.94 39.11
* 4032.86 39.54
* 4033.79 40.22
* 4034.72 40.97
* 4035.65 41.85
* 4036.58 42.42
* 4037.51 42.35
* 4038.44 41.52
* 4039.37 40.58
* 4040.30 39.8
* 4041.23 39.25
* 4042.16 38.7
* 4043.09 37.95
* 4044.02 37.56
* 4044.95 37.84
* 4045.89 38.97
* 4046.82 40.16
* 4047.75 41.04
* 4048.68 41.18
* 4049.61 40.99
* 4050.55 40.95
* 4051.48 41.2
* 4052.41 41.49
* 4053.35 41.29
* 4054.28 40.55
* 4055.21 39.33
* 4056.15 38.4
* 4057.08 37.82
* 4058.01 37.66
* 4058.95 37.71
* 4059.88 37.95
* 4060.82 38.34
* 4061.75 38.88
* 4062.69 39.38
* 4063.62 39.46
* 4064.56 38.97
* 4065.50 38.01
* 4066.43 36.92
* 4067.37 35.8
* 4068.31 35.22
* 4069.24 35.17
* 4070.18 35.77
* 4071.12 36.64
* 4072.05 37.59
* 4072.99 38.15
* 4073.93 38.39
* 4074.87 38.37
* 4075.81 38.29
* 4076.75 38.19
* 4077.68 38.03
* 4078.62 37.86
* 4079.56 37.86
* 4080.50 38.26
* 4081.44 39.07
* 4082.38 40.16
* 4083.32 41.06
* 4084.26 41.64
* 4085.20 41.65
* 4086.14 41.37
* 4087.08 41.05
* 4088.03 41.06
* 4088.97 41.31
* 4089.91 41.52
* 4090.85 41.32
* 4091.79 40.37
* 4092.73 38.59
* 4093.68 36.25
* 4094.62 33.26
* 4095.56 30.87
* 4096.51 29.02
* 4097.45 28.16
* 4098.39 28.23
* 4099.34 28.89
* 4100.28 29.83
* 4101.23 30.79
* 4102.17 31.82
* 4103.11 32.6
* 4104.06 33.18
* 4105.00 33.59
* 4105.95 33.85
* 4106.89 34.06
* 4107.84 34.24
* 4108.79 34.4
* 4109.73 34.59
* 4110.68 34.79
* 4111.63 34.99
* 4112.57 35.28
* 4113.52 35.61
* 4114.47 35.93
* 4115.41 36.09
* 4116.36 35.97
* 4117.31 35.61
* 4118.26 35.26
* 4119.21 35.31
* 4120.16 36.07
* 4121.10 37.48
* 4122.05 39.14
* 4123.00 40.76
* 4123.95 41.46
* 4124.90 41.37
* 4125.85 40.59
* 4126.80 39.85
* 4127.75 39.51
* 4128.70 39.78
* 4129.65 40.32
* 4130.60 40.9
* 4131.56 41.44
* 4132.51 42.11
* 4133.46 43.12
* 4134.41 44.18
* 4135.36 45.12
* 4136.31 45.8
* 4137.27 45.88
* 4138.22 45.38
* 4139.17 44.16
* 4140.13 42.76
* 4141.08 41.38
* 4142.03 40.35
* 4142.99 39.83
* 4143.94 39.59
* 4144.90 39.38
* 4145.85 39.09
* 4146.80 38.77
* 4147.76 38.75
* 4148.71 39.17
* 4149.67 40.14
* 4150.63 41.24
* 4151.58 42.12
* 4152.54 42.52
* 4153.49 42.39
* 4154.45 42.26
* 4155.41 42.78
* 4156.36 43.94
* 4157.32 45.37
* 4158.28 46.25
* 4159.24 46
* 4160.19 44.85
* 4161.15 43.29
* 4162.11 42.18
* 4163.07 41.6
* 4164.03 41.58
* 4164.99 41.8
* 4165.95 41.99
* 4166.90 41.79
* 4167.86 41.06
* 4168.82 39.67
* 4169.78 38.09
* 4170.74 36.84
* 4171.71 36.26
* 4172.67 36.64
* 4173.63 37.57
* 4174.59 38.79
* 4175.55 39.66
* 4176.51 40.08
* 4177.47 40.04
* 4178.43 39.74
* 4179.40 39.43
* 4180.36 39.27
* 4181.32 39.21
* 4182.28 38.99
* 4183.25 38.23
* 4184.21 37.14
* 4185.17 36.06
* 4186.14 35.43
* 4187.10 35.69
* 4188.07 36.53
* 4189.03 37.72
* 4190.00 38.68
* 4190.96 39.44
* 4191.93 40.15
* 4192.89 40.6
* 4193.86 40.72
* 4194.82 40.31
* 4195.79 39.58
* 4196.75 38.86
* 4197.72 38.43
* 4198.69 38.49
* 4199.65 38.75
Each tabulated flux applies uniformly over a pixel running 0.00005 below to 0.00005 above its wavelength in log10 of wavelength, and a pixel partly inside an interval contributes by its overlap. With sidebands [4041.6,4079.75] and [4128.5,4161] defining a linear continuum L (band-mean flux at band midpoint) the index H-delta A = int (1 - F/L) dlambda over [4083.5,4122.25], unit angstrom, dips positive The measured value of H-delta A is 4.7 angstrom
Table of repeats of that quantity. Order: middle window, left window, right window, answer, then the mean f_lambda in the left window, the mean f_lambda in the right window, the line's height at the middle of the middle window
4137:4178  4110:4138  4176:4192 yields -2.6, 39.3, 38.3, 38.7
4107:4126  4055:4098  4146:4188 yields 1.1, 37.9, 40.3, 39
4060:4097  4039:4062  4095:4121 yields -1.8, 39.4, 33.4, 36.5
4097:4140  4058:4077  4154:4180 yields 2.3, 37.6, 41.1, 39.4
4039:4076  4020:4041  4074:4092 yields 1.6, 41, 39.9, 40.4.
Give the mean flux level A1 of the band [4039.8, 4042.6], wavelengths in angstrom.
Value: 39.3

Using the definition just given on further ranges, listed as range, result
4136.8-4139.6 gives 45.2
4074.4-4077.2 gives 38.2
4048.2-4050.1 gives 41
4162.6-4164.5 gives 41.6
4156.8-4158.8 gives 45.6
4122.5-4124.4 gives 41.1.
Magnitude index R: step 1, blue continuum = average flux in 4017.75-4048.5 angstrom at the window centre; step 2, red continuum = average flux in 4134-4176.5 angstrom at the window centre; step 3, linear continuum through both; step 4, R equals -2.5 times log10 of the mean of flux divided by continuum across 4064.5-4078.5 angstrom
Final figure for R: 0.10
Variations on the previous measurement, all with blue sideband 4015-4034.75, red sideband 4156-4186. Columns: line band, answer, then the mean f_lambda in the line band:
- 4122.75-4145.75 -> -0.03 mag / 41.8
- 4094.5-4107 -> 0.29 mag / 31.2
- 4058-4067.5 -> 0.08 mag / 38.2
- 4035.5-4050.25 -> 0.03 mag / 40.1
